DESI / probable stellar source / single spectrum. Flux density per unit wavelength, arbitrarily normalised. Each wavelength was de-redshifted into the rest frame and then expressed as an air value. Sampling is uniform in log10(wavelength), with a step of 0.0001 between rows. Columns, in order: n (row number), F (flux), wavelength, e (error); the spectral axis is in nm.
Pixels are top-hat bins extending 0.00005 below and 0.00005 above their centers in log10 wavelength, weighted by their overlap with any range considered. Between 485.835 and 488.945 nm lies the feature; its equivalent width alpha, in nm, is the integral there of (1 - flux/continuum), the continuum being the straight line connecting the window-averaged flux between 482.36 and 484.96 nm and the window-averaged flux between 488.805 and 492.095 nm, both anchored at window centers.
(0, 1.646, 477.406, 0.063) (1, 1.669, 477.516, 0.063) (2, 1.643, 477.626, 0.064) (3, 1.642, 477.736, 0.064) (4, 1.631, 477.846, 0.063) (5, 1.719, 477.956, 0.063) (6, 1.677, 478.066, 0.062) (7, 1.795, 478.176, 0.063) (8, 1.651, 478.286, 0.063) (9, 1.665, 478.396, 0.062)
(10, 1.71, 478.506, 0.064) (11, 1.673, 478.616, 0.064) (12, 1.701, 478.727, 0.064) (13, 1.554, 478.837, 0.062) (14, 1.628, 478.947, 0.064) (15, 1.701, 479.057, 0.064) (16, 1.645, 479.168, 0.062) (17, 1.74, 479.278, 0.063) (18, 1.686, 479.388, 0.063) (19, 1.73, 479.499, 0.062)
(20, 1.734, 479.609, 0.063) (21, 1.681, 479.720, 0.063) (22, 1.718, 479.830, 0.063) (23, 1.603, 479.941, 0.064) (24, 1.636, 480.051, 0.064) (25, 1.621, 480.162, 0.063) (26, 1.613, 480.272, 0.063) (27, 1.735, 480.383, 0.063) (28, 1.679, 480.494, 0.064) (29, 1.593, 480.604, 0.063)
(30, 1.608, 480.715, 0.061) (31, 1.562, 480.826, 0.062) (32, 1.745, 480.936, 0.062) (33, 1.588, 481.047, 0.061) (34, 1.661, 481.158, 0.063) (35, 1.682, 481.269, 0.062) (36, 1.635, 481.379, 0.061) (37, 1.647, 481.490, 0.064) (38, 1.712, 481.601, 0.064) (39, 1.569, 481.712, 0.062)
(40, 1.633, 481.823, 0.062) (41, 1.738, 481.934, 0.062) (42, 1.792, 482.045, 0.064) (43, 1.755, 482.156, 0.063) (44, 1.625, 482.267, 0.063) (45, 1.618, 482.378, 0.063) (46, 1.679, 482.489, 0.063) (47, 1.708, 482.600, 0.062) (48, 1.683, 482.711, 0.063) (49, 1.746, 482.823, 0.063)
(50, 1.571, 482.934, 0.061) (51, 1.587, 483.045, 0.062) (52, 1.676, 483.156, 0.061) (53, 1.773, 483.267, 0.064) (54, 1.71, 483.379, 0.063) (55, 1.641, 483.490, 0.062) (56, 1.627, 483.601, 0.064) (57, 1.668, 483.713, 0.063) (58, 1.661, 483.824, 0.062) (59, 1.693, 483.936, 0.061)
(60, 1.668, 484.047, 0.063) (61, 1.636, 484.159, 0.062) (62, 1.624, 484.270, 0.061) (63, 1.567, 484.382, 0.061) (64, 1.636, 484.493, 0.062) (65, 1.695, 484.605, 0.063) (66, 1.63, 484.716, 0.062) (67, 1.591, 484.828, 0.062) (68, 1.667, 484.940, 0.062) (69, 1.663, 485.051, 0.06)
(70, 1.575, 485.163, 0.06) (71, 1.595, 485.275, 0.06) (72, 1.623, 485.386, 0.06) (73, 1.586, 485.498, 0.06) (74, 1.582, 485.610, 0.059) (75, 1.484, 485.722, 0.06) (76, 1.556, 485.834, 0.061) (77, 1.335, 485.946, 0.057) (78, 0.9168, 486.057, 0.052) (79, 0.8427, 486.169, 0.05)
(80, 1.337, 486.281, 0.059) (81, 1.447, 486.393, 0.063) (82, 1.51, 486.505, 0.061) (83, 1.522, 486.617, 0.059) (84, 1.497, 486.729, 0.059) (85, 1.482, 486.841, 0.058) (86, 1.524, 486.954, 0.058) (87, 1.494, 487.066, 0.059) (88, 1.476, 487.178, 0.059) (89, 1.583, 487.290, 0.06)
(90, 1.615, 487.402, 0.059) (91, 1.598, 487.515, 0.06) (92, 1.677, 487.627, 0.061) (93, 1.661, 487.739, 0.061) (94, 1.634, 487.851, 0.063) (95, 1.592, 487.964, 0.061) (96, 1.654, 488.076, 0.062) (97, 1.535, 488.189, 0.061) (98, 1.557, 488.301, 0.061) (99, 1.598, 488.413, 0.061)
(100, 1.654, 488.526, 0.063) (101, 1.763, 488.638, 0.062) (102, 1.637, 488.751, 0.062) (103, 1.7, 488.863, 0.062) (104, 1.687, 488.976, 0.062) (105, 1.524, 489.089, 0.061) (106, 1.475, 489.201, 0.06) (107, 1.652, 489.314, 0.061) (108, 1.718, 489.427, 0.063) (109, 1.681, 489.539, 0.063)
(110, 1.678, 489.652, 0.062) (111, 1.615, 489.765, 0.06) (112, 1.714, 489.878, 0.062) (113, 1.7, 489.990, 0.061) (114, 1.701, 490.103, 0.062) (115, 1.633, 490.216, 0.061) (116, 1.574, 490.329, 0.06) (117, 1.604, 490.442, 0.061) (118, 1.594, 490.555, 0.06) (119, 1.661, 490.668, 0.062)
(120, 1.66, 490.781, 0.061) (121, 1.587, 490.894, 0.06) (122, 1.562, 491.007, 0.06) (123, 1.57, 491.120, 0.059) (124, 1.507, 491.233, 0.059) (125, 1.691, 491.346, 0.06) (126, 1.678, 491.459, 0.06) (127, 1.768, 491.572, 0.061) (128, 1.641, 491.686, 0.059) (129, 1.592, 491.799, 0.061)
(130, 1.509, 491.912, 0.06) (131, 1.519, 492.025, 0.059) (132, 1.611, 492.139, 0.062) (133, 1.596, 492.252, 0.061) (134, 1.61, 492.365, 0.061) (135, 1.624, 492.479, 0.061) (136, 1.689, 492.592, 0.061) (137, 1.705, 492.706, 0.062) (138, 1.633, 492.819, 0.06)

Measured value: 0.237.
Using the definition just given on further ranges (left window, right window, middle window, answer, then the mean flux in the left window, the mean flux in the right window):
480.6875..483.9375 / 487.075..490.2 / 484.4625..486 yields 0.06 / 1.67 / 1.63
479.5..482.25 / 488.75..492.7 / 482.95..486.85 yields 0.23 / 1.67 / 1.63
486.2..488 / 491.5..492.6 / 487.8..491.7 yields -0.15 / 1.53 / 1.61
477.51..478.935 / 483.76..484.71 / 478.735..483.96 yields -0.02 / 1.67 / 1.65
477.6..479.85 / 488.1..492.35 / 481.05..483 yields -0.01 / 1.68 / 1.63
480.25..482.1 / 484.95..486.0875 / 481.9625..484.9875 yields -0.16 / 1.66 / 1.51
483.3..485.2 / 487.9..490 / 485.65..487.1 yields 0.23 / 1.65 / 1.64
